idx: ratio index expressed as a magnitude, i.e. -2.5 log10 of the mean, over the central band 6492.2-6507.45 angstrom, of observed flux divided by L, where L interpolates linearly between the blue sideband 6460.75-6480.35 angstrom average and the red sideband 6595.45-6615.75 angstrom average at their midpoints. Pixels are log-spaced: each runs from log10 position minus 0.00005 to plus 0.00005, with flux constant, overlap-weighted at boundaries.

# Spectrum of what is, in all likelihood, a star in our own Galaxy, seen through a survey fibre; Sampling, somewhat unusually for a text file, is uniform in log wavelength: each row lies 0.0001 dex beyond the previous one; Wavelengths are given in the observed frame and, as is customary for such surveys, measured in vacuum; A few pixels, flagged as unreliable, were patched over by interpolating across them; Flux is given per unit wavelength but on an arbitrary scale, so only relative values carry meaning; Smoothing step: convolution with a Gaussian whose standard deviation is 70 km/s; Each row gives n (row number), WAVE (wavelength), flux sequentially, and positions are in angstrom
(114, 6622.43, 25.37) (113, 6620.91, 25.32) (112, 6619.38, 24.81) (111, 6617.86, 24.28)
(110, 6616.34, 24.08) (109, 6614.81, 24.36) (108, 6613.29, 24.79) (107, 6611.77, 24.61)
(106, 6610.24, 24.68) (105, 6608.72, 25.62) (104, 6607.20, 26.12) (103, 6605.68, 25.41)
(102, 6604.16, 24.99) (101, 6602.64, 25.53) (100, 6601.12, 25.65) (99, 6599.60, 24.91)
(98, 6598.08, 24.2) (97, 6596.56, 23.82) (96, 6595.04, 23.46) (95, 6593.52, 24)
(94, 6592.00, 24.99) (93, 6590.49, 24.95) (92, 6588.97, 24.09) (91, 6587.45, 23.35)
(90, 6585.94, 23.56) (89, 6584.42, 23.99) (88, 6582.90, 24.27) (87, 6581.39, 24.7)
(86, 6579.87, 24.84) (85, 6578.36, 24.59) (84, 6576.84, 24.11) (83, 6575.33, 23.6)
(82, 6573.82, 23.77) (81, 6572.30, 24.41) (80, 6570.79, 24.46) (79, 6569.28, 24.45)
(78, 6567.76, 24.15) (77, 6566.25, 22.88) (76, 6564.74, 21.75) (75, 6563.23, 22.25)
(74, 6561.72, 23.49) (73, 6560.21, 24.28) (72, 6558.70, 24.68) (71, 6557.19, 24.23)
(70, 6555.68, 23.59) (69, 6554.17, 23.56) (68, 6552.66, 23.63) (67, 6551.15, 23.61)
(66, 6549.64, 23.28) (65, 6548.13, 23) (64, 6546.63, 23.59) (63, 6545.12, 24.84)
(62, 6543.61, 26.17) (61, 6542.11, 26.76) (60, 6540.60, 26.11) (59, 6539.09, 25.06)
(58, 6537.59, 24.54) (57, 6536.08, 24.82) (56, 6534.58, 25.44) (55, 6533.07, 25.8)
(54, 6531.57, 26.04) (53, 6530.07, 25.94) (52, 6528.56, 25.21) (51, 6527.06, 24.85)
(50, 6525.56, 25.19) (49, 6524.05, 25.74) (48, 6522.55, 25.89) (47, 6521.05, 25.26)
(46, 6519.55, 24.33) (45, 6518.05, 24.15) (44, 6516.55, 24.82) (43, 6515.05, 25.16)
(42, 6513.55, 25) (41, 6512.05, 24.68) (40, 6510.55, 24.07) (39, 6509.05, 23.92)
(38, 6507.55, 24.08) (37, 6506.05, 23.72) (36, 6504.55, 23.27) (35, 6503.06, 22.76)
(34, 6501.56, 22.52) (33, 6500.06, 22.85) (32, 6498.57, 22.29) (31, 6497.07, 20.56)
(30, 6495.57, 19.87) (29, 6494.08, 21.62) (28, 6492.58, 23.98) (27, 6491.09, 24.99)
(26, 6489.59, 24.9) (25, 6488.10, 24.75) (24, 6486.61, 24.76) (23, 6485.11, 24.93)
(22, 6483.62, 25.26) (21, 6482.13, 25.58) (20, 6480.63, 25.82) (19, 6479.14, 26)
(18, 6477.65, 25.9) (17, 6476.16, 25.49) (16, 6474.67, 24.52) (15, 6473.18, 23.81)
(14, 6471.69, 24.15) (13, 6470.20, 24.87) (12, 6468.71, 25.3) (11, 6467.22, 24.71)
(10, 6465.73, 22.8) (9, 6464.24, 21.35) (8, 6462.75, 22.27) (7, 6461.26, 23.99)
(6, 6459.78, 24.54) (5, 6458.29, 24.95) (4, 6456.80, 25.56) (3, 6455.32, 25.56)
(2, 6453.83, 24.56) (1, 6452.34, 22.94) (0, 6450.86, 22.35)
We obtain 0.10 mag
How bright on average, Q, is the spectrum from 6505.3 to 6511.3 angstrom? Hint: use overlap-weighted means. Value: 23.9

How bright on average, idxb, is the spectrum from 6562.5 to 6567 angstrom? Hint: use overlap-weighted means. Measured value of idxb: 22.3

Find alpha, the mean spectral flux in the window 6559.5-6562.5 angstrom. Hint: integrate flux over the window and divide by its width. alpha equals 23.9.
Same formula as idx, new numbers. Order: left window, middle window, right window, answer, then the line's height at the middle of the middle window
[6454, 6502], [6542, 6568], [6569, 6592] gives 0.02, 24.2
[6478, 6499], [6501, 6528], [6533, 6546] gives 0.01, 24.7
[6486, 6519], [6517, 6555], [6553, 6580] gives -0.05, 23.7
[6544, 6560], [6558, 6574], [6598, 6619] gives 0.02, 24.1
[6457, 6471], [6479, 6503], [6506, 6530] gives 0.03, 24.4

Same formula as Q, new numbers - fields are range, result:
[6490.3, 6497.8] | 22.2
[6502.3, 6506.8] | 23.3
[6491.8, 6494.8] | 22.8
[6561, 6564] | 22.9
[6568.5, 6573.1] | 24.4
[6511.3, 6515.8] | 24.9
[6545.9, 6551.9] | 23.4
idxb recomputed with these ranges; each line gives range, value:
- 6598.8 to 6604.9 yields 25.3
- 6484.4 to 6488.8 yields 24.8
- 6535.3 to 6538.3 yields 24.7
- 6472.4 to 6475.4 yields 24.2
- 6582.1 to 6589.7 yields 23.9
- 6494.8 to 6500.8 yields 21.4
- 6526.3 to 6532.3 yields 25.5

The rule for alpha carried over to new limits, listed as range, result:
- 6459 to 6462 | 24.3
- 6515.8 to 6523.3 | 24.9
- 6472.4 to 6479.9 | 25.2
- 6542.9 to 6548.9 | 24.4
